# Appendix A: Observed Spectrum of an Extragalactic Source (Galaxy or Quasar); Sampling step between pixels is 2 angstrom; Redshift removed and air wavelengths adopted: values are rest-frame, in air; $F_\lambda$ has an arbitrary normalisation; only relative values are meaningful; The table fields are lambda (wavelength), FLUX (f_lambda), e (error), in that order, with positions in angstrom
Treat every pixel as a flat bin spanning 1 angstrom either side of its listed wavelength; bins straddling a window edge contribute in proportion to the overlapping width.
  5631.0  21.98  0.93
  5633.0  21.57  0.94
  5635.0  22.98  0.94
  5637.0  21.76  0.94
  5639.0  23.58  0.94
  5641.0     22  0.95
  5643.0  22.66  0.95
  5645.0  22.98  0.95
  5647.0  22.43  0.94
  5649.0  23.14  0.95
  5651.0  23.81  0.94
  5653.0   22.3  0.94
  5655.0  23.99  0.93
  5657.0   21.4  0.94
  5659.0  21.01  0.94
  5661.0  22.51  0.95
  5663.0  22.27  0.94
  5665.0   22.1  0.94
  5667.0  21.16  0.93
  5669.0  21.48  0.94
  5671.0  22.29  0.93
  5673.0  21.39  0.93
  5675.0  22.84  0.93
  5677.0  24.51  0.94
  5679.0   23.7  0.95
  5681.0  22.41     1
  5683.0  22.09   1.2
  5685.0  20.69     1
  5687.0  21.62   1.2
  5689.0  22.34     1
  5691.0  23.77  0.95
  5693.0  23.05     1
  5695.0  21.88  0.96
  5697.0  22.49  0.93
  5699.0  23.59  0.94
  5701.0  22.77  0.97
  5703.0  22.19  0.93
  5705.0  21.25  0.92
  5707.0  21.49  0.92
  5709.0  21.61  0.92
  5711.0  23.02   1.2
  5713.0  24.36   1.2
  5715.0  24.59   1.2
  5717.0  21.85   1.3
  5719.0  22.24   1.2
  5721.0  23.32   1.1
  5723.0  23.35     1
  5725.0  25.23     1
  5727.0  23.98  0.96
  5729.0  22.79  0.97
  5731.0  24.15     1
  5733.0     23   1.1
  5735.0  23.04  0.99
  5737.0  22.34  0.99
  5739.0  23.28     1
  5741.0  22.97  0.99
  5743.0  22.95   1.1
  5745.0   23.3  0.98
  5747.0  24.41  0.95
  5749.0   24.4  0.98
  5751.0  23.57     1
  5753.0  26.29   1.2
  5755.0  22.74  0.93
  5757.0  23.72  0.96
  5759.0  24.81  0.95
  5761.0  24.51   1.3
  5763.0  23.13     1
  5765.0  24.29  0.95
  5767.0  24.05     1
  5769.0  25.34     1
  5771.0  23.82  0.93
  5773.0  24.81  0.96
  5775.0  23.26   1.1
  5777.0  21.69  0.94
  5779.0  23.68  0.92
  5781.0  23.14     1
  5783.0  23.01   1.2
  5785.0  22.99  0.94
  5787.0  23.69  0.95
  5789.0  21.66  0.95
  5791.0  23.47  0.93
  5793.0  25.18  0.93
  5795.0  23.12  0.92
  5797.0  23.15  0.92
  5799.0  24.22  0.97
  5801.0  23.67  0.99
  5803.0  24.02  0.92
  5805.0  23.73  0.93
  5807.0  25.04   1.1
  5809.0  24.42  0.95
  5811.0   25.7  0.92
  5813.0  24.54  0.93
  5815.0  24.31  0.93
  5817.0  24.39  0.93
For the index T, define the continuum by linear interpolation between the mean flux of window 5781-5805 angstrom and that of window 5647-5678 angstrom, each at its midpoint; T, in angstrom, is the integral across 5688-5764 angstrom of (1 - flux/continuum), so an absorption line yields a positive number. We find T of -1.1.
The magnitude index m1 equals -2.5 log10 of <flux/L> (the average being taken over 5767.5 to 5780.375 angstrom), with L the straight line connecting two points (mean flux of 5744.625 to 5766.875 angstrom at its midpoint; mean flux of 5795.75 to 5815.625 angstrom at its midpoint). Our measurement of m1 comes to 0.019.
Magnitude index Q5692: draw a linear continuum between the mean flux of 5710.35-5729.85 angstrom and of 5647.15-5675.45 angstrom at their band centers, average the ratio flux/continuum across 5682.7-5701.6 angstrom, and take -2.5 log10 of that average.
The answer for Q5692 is 0.02 mag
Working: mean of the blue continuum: 22.3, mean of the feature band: 22.4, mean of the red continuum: 23.5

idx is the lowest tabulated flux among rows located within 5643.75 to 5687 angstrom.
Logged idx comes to 20.69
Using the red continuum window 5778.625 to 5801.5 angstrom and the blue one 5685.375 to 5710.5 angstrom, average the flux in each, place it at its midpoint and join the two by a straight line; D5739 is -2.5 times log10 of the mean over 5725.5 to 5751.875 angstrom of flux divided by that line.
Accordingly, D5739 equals -0.03 mag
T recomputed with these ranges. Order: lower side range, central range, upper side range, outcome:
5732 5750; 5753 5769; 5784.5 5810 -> -0.5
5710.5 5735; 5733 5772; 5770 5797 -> -0.7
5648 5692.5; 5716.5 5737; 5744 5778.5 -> 0.1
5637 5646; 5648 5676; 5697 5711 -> 0.3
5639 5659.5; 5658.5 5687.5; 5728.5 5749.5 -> 0.8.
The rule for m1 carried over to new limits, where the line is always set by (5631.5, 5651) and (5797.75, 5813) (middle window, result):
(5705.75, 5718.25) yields 0.03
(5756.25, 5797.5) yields 0.02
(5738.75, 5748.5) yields 0.01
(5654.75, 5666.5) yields 0.04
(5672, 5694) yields 0.02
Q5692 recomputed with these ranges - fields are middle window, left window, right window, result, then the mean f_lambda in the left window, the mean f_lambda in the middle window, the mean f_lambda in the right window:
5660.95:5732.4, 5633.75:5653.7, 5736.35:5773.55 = 0.03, 22.8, 22.7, 23.9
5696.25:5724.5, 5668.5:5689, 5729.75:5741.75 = 0.00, 22.3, 22.8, 23.1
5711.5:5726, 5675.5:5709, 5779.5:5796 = -0.04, 22.5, 23.5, 23.3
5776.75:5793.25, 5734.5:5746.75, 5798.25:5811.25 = 0.04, 23.1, 23.1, 24.3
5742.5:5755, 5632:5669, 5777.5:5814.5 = -0.03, 22.4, 24.1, 23.8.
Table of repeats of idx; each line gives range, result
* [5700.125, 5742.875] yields 21.25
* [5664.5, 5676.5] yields 21.16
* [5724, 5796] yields 21.66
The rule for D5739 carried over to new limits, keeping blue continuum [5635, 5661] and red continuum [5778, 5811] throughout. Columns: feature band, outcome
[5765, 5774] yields -0.044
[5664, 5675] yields 0.047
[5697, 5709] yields 0.038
